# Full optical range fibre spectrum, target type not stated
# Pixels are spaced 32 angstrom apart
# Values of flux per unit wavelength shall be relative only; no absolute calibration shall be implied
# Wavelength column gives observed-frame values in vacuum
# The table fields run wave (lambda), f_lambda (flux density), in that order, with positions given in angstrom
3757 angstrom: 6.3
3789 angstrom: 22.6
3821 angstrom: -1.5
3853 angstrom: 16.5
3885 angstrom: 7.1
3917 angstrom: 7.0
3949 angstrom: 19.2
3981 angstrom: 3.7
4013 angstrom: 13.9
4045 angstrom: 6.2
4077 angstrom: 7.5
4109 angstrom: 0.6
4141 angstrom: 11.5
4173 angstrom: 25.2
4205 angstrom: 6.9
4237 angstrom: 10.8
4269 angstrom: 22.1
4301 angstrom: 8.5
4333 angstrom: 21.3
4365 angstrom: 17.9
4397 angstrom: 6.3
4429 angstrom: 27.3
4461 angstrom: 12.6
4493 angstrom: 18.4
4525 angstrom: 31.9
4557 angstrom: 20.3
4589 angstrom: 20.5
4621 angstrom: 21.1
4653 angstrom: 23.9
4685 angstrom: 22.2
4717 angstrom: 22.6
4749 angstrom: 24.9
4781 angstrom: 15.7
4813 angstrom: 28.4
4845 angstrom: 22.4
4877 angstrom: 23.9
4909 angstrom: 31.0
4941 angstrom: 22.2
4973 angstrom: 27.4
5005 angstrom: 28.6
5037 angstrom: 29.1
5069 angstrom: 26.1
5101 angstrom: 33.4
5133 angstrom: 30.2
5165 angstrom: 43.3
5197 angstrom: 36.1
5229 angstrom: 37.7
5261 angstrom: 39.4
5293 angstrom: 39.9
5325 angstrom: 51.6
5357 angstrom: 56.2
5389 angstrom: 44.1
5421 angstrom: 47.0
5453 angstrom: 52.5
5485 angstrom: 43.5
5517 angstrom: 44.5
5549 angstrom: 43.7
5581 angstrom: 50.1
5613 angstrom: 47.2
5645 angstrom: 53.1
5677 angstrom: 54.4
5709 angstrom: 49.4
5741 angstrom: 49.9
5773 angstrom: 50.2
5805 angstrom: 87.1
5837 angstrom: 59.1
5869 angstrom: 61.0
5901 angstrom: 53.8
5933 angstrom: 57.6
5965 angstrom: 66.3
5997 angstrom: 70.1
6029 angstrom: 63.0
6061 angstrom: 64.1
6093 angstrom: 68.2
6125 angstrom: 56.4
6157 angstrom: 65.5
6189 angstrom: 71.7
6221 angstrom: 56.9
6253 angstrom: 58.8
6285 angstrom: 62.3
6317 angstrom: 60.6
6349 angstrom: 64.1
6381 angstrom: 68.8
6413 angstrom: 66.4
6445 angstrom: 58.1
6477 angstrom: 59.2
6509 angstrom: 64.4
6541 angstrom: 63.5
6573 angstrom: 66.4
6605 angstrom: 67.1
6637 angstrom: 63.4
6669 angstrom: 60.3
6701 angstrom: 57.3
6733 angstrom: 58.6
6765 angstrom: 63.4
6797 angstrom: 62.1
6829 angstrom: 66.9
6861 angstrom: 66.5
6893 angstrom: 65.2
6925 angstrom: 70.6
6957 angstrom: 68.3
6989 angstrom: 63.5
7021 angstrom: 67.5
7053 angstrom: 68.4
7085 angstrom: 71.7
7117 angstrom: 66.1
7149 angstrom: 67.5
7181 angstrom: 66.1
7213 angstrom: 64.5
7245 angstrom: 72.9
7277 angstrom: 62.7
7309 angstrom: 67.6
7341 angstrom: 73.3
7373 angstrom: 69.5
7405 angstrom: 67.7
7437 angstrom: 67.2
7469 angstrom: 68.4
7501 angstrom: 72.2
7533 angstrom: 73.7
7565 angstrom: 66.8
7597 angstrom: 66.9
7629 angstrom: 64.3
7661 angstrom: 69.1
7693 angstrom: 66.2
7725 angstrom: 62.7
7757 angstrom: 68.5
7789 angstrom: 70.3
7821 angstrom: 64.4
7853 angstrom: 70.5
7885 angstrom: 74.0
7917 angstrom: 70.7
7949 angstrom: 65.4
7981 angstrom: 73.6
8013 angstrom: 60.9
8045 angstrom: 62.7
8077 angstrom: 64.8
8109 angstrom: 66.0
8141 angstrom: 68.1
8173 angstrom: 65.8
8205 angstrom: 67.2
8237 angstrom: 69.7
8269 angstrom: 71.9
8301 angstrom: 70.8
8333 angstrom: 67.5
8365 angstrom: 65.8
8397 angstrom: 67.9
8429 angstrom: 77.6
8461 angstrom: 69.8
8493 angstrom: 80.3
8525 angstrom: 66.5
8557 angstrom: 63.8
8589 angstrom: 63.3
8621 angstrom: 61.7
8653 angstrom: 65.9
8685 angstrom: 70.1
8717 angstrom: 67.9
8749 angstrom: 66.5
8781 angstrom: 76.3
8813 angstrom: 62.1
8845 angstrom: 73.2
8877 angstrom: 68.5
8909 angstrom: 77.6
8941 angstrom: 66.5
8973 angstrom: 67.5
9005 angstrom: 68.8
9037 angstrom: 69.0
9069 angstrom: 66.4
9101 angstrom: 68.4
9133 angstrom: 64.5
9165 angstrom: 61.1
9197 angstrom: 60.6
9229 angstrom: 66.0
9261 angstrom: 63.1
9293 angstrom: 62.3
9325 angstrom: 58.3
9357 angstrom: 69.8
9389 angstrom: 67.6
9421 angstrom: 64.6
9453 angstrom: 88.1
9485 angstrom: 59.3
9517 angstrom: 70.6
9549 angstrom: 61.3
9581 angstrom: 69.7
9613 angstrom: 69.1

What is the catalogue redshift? 0.291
